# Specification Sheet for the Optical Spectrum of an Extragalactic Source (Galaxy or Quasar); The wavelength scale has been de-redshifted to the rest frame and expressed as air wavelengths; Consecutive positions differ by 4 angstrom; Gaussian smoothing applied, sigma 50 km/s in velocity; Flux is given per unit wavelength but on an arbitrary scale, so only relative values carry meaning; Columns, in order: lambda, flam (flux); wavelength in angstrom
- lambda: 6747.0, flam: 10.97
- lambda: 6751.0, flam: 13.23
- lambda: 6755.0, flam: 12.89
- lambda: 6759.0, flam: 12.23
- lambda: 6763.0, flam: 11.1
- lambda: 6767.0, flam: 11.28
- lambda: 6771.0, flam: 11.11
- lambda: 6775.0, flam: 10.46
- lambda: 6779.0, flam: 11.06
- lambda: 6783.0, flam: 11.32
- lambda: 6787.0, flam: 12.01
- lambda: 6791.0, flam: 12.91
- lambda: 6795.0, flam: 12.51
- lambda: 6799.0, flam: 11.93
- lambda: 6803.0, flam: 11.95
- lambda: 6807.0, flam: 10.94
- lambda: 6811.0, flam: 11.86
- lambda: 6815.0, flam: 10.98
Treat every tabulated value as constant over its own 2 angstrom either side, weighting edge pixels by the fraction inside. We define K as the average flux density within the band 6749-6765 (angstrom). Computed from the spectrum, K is 12.4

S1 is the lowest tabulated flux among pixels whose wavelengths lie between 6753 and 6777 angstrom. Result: 10.46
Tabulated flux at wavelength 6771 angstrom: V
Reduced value 11.11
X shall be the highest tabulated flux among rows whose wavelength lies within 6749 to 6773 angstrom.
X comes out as 13.23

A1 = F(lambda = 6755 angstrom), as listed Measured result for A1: 12.89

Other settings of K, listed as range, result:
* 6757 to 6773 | 11.4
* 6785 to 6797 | 12.5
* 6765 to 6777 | 11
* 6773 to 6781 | 10.8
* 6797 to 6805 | 11.9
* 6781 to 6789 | 11.7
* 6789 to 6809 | 12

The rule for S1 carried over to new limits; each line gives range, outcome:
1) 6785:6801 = 11.93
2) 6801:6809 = 10.94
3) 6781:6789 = 11.32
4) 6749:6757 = 12.89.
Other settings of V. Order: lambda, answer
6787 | 12.01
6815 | 10.98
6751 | 13.23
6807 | 10.94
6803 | 11.95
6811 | 11.86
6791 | 12.91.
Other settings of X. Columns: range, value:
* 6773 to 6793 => 12.91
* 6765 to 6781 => 11.28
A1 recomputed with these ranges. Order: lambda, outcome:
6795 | 12.51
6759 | 12.23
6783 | 11.32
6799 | 11.93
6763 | 11.1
